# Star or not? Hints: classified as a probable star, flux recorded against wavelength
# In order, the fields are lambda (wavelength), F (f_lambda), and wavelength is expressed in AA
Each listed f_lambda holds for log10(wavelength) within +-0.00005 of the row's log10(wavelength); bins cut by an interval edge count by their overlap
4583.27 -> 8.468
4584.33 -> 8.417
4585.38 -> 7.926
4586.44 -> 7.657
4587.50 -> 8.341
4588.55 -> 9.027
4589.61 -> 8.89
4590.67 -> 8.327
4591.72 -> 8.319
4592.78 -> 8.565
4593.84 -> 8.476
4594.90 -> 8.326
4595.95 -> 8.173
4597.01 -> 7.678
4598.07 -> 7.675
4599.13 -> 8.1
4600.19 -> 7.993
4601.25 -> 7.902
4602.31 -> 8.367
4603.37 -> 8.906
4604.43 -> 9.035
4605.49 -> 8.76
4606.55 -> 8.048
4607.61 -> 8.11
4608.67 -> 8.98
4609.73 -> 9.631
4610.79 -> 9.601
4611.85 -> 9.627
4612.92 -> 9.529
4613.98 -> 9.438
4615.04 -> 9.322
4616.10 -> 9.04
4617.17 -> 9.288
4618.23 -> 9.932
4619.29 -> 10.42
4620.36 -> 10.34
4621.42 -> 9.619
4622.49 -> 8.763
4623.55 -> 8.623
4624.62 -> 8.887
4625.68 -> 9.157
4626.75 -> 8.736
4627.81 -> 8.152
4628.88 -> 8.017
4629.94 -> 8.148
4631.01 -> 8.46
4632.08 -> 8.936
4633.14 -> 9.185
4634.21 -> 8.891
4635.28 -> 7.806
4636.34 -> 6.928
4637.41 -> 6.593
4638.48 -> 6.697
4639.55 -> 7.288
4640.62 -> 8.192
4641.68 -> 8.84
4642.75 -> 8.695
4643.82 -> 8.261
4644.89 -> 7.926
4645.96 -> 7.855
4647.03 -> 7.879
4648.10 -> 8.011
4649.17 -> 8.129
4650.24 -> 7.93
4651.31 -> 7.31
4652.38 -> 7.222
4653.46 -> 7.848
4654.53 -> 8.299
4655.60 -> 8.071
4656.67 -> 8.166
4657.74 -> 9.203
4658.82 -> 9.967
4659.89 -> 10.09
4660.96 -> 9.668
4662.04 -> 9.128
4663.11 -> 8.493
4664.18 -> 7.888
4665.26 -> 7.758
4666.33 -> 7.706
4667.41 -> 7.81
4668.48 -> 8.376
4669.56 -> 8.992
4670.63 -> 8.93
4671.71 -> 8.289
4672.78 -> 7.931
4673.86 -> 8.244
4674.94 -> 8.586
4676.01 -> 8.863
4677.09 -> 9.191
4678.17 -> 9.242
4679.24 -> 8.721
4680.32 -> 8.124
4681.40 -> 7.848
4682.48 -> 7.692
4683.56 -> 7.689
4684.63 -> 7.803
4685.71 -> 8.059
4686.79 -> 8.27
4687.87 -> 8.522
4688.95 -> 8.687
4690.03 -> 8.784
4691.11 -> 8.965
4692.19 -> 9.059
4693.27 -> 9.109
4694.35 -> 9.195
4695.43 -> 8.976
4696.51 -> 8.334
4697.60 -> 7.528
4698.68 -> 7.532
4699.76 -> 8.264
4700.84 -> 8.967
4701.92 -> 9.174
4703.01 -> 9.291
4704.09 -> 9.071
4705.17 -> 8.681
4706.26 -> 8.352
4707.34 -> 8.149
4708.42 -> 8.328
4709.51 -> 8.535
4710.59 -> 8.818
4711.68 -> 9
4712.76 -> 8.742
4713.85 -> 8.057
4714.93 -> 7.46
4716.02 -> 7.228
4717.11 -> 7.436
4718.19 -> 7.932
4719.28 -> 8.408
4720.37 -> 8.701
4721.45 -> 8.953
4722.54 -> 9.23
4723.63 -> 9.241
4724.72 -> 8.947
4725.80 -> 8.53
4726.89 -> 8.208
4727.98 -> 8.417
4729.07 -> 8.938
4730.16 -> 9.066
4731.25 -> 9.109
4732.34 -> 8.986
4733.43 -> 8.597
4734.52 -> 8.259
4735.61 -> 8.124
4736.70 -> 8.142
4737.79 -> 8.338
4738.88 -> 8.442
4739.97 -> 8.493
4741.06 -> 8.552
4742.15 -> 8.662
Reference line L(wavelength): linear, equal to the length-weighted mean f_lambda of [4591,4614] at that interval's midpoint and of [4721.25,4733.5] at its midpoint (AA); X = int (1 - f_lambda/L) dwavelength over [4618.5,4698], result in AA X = 2.4 AA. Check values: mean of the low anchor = 8.58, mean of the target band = 8.44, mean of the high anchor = 8.85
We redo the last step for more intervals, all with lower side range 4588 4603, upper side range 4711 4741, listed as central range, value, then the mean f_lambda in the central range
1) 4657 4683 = -0.67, 8.61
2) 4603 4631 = -2.55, 9.07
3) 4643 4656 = 0.70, 7.91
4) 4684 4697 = -0.33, 8.65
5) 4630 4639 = 0.42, 7.95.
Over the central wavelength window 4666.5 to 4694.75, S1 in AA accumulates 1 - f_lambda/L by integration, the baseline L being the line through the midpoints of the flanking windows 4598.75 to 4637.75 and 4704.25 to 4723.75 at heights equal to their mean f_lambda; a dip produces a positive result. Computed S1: 0.17 AA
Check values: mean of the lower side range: 8.8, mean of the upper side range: 8.4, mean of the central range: 8.49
